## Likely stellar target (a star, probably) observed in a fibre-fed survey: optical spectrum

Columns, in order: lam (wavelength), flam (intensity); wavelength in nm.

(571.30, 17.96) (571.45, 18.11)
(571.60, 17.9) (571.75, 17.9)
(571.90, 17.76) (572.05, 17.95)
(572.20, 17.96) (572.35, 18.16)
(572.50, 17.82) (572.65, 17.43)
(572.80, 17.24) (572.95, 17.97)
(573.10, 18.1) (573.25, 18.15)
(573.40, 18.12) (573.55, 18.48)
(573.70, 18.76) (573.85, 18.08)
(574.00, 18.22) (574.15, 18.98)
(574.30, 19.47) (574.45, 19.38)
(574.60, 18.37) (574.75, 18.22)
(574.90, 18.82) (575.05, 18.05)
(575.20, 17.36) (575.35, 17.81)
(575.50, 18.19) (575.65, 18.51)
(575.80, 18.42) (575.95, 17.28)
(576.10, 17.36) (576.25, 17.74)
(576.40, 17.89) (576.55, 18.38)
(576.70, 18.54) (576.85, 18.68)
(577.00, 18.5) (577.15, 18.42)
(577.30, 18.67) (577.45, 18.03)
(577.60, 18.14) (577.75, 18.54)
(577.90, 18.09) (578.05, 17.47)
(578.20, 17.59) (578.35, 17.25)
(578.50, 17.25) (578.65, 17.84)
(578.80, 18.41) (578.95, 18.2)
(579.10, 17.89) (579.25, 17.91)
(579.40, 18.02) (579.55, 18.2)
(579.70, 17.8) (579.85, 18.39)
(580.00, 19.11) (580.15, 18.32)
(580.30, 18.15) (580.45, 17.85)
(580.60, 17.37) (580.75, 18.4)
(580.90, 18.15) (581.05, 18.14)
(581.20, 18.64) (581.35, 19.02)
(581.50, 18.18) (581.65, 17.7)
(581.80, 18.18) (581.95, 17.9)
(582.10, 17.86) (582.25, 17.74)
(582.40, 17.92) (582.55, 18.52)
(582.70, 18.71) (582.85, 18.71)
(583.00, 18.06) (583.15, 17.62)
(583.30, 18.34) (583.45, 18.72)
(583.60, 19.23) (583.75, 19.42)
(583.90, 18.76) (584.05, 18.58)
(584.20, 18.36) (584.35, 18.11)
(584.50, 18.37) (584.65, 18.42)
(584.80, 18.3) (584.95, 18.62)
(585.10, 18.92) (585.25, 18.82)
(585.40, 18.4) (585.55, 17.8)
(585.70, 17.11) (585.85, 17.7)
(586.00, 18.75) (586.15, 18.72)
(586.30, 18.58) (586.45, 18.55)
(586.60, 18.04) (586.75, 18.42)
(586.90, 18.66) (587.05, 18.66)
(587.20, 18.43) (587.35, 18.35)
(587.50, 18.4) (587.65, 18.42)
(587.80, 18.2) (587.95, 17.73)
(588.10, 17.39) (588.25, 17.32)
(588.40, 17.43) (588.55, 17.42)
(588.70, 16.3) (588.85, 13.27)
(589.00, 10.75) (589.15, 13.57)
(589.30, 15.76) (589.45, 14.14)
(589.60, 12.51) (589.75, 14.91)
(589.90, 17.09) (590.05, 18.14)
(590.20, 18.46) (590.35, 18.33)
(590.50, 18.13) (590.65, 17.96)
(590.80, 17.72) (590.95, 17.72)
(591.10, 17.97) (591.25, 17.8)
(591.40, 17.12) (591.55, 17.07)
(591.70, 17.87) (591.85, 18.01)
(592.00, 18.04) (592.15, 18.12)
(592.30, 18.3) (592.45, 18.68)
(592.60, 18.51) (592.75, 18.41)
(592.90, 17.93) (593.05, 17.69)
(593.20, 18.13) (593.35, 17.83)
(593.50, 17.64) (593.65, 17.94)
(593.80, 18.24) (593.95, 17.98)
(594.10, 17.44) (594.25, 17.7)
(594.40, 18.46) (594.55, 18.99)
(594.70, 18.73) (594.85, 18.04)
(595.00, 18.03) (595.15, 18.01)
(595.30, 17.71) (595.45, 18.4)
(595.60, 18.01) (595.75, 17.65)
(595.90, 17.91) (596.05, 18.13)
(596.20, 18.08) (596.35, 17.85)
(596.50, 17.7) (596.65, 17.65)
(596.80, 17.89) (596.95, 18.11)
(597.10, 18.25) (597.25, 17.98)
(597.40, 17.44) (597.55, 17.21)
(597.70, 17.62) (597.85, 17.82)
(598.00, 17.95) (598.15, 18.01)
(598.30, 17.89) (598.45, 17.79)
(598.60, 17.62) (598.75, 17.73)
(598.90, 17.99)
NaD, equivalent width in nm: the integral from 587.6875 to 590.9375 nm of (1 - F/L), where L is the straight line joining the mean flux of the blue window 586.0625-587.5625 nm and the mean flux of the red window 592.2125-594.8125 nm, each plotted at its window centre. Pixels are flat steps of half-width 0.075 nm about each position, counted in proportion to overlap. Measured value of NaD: 0.353 nm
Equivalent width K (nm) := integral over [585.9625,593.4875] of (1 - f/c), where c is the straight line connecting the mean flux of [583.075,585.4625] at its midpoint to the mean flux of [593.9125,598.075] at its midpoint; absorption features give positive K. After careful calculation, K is 0.37 nm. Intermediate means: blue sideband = 18.6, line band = 17.4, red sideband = 18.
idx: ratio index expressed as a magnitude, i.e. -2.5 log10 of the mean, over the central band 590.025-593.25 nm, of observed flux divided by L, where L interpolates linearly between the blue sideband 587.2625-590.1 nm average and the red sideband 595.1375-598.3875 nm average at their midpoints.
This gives -0.08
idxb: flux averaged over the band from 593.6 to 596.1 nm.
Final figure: 18.1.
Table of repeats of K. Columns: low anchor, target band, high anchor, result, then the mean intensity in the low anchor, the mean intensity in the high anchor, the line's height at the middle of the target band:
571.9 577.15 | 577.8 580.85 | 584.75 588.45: 0.04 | 18.2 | 18.2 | 18.2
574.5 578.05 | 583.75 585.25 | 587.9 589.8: -0.21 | 18.2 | 15.2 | 16.3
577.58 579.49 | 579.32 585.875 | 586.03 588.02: -0.06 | 17.9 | 18.4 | 18.1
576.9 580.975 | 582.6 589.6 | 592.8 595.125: 0.14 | 18.1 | 18.1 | 18.1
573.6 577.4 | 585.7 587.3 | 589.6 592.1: -0.06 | 18.3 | 17.5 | 17.7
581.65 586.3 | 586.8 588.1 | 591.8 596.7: 0.00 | 18.3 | 18.1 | 18.3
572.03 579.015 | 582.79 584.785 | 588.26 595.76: -0.09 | 18.1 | 17.3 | 17.7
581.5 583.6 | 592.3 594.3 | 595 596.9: -0.01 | 18.2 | 17.9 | 18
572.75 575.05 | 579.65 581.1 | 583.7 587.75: 0.02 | 18.4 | 18.4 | 18.4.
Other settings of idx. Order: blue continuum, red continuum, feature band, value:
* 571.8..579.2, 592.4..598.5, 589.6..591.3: 0.04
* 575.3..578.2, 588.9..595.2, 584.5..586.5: -0.04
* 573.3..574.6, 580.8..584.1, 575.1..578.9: 0.03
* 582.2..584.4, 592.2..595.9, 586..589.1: 0.05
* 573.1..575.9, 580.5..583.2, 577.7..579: 0.03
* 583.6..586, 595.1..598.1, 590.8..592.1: 0.02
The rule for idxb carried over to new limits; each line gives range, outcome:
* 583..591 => 17.6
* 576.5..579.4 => 18.1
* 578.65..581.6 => 18.2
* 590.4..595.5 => 18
